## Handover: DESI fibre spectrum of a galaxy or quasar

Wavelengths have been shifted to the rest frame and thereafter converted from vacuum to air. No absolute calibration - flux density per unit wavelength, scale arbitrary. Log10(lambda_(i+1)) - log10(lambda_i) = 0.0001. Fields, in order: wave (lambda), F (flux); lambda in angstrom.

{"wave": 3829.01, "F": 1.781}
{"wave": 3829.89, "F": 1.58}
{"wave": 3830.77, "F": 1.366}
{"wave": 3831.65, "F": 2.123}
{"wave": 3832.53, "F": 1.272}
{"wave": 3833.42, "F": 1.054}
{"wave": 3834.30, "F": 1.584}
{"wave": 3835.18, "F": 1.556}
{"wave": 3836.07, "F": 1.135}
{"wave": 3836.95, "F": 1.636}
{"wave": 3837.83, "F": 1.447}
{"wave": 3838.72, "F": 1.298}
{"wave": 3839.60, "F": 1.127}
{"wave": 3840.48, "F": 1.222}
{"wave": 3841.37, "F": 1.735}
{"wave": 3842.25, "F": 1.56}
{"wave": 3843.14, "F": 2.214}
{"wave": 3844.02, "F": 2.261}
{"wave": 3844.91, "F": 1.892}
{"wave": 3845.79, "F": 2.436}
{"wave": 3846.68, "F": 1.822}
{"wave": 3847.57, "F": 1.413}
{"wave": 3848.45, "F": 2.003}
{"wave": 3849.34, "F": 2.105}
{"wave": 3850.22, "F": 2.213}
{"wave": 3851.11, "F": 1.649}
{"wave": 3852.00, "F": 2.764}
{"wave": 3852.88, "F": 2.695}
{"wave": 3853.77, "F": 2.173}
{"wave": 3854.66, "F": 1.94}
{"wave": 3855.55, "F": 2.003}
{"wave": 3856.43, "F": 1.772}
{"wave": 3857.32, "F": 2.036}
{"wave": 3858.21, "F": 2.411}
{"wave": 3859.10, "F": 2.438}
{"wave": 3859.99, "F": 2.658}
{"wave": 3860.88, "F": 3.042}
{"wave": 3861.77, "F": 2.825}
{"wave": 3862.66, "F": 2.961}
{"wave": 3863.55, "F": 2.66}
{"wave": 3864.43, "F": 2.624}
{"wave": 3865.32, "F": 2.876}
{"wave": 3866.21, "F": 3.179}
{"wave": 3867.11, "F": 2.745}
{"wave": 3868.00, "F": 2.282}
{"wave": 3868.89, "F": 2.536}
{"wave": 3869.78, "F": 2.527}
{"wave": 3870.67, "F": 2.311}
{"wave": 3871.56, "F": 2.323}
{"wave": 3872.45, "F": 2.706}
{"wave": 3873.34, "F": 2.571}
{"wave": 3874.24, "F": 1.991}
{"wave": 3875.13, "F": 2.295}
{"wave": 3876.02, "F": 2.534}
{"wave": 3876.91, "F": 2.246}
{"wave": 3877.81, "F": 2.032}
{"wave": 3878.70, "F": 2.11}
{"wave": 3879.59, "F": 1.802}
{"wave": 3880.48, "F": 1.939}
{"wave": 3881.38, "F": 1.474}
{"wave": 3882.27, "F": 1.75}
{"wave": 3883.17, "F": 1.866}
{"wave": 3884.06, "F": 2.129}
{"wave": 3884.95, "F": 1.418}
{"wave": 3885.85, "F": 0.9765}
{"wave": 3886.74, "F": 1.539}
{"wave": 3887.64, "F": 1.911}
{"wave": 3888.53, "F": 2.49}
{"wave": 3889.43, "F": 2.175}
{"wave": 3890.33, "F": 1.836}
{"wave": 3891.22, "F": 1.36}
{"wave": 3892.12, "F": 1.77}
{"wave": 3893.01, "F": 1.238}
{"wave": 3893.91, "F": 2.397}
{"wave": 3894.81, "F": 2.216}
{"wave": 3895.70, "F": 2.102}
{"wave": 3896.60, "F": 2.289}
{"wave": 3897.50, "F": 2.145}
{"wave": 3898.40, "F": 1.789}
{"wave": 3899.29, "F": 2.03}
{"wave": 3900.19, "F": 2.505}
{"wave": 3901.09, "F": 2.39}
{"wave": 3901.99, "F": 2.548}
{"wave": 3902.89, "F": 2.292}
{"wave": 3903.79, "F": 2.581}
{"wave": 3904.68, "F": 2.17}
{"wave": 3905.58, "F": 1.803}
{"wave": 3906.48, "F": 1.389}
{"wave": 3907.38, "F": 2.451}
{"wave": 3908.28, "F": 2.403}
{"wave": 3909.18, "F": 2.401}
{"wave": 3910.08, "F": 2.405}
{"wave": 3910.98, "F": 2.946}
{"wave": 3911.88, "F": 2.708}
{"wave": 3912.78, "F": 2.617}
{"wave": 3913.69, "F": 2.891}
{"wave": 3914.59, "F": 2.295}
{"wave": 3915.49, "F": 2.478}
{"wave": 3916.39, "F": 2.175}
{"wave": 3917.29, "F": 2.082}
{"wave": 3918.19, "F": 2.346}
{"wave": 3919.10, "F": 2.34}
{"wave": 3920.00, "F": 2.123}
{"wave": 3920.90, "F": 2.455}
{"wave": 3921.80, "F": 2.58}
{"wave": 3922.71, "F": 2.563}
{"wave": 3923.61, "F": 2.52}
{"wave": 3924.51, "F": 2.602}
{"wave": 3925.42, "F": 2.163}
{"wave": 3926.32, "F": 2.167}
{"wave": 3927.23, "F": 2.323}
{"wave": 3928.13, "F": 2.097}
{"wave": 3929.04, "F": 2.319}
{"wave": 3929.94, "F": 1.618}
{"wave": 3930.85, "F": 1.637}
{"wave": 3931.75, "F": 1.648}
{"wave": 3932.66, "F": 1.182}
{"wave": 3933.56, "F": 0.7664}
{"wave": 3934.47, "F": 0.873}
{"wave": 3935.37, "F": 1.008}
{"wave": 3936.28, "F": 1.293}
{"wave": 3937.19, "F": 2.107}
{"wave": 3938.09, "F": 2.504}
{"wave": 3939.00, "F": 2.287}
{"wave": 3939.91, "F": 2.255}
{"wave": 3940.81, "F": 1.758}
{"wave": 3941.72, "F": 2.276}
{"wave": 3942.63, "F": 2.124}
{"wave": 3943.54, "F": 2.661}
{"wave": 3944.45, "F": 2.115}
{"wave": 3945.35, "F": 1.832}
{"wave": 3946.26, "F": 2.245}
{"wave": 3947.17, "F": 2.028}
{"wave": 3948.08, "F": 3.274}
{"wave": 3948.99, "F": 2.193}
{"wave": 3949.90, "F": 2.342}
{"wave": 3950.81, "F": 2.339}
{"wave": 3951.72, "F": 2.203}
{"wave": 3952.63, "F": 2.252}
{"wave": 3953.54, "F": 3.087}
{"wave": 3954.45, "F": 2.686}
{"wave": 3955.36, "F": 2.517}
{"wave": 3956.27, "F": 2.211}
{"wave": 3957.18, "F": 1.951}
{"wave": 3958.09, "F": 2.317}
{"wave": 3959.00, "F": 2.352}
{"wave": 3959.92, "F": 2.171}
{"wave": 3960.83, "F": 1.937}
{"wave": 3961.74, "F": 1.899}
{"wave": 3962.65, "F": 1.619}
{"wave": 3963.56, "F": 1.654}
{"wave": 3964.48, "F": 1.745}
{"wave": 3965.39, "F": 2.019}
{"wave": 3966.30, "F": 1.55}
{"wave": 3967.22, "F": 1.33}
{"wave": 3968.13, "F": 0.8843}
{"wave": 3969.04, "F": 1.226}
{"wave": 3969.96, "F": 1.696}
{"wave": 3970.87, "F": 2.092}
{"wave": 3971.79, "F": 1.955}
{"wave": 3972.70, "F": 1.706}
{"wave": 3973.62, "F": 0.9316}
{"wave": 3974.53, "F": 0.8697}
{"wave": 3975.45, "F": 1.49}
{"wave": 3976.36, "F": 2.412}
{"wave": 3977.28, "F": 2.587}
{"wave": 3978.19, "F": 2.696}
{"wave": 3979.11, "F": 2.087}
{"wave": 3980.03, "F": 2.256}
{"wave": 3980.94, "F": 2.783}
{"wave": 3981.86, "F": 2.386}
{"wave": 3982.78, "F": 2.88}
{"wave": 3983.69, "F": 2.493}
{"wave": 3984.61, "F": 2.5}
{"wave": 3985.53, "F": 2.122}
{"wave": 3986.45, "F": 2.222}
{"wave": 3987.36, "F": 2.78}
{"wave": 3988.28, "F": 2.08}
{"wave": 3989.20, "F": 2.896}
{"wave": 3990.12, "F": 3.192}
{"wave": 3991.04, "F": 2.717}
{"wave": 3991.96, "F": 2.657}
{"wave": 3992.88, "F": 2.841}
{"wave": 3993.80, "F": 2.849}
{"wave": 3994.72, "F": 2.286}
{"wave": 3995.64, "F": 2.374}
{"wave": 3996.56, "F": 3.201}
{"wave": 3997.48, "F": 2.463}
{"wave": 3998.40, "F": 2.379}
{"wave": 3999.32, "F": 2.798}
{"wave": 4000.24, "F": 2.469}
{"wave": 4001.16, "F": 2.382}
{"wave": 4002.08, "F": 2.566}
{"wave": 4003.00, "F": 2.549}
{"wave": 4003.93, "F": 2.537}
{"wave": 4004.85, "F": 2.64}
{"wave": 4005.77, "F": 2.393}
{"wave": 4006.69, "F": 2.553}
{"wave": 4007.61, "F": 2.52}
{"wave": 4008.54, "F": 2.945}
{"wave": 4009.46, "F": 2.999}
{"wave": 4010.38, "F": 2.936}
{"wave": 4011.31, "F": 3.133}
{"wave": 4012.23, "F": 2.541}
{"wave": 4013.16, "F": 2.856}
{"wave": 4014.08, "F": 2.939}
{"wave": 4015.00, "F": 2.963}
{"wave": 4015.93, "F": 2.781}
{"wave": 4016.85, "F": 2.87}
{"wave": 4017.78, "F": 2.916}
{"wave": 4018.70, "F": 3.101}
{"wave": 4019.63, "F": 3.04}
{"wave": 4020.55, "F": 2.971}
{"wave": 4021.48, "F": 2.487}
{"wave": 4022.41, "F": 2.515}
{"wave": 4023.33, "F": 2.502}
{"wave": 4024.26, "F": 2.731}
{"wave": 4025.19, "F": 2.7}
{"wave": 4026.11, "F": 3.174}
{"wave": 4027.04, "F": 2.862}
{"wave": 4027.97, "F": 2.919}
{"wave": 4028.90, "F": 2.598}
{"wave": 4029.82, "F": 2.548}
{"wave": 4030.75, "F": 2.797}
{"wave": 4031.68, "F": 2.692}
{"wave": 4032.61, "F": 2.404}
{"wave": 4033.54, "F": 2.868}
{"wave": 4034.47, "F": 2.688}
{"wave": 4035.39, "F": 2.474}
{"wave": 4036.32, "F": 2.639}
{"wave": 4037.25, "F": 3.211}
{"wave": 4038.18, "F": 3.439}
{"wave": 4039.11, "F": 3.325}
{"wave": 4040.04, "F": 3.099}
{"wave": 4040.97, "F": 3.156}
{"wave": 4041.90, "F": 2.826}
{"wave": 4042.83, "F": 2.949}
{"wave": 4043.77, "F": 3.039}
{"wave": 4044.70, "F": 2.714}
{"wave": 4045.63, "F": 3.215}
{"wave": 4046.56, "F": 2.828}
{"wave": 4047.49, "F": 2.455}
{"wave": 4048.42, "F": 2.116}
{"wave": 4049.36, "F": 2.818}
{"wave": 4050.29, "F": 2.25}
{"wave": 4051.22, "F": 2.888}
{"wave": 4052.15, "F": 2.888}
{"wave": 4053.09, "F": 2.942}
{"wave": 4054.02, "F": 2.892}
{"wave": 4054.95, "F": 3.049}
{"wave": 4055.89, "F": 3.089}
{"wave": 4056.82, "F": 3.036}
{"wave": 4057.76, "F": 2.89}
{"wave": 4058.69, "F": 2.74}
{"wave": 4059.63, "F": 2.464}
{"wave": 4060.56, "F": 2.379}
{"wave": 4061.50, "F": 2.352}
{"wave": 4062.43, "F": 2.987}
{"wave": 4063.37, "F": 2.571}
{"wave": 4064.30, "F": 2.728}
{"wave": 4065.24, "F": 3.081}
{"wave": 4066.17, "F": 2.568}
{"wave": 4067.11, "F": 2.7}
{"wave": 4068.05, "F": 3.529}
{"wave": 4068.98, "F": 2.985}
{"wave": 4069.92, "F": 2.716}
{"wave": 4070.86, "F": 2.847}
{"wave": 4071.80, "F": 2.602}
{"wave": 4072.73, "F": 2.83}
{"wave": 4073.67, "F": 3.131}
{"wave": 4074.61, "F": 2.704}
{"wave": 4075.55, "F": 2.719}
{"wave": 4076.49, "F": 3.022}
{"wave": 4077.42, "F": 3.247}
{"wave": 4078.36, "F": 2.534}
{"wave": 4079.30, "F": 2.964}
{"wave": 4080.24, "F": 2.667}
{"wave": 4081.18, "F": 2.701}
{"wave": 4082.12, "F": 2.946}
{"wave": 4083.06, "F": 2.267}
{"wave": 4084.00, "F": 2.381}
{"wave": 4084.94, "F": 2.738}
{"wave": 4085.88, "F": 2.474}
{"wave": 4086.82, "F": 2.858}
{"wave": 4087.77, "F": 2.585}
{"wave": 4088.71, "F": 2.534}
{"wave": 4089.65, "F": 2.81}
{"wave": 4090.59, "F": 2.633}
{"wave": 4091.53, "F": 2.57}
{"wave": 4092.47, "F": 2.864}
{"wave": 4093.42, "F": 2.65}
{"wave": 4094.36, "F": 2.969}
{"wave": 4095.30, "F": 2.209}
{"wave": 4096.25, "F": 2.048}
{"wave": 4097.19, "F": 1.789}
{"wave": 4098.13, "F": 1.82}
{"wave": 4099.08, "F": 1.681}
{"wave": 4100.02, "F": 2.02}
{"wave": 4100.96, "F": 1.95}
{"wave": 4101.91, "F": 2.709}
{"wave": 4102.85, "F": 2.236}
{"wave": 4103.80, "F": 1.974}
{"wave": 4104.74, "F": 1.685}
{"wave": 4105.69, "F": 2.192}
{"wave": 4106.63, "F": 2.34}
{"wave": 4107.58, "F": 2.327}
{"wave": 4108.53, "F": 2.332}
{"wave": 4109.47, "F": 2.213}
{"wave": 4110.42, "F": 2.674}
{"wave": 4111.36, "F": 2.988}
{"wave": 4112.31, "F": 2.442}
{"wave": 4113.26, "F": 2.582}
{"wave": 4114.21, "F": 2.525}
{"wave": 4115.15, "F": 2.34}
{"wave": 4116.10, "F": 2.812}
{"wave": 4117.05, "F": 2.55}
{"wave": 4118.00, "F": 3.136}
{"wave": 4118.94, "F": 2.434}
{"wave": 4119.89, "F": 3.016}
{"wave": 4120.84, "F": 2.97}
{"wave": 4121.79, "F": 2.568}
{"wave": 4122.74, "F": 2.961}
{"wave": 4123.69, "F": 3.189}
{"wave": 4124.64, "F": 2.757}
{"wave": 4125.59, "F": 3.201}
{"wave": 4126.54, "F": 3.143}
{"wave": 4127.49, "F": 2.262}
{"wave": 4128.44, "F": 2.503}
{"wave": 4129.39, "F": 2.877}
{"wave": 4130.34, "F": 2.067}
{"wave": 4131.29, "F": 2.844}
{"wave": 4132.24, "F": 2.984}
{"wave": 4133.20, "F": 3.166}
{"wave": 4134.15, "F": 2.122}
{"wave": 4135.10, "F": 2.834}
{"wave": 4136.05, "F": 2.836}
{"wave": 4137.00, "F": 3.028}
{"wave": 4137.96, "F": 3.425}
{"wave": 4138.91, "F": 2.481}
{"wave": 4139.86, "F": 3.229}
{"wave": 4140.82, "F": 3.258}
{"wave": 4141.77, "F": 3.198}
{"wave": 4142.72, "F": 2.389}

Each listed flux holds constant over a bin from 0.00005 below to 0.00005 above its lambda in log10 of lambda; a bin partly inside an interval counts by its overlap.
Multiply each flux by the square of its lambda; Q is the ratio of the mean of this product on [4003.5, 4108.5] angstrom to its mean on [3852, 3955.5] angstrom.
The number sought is 1.32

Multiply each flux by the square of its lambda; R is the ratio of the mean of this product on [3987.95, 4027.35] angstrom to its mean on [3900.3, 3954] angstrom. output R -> 1.29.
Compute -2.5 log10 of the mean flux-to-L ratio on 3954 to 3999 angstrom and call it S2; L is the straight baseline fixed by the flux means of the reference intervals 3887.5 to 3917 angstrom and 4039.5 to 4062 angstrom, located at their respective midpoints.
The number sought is 0.15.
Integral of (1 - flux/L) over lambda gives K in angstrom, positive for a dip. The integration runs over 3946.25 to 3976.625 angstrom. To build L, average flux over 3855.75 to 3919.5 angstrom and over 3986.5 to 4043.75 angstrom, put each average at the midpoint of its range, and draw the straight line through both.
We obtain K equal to 6.8 angstrom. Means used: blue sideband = 2.25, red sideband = 2.76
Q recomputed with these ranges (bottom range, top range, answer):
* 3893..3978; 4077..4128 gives 1.32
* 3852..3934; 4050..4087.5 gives 1.38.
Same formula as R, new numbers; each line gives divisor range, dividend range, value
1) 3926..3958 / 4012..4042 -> 1.43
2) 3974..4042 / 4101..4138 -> 1.04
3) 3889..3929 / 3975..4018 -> 1.21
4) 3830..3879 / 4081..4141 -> 1.39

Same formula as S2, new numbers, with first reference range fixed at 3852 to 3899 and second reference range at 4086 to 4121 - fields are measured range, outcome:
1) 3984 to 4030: -0.16 mag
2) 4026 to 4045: -0.21 mag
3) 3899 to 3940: 0.04 mag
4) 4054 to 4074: -0.18 mag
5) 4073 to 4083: -0.18 mag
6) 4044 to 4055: -0.16 mag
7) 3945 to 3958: -0.04 mag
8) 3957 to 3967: 0.20 mag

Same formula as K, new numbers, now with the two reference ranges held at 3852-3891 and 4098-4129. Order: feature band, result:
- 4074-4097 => -1.7 angstrom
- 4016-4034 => -2.7 angstrom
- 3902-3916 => -0.6 angstrom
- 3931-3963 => 3.7 angstrom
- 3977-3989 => -0.4 angstrom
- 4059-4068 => -0.9 angstrom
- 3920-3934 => 1.6 angstrom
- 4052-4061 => -1.4 angstrom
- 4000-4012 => -1.3 angstrom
